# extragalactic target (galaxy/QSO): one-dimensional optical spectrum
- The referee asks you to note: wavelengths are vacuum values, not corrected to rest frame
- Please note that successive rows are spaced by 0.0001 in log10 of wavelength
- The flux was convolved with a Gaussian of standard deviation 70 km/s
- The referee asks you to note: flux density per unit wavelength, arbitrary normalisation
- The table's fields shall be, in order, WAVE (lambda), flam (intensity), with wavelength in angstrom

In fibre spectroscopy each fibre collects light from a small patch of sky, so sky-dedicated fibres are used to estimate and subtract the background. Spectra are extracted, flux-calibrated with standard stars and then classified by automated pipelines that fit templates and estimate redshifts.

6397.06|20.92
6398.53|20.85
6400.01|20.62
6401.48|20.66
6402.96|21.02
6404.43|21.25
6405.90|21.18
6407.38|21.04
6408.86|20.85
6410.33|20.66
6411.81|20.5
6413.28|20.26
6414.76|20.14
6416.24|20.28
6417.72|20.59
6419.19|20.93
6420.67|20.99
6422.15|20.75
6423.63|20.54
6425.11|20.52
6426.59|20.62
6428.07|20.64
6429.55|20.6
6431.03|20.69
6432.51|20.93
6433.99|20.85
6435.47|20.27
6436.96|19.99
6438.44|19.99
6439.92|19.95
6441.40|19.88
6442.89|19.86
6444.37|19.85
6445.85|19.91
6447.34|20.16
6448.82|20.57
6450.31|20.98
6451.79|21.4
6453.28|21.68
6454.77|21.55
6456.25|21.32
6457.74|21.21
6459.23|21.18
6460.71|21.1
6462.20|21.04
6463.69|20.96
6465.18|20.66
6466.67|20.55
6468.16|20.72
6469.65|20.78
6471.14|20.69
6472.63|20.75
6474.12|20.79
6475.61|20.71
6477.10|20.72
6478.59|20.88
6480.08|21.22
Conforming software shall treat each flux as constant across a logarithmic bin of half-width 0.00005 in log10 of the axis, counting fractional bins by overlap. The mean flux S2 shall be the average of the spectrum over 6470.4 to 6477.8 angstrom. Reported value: 20.7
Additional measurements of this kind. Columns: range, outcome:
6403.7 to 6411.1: 21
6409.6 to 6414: 20.5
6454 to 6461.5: 21.3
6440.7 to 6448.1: 19.9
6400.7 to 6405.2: 21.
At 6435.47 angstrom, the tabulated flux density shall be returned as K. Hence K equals 20.27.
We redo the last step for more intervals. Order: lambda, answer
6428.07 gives 20.64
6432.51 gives 20.93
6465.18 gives 20.66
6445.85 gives 19.91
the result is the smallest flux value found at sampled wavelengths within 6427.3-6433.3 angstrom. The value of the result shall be 20.6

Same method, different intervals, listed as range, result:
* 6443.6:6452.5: 19.85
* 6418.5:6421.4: 20.93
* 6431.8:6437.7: 19.99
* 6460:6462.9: 21.04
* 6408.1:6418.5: 20.14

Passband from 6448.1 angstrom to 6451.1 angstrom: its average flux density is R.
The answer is 20.8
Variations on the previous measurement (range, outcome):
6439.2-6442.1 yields 19.9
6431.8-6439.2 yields 20.4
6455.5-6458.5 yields 21.3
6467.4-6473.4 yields 20.7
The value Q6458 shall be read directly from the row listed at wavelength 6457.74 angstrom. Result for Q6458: 21.21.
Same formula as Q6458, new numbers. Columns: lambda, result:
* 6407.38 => 21.04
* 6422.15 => 20.75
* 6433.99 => 20.85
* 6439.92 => 19.95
